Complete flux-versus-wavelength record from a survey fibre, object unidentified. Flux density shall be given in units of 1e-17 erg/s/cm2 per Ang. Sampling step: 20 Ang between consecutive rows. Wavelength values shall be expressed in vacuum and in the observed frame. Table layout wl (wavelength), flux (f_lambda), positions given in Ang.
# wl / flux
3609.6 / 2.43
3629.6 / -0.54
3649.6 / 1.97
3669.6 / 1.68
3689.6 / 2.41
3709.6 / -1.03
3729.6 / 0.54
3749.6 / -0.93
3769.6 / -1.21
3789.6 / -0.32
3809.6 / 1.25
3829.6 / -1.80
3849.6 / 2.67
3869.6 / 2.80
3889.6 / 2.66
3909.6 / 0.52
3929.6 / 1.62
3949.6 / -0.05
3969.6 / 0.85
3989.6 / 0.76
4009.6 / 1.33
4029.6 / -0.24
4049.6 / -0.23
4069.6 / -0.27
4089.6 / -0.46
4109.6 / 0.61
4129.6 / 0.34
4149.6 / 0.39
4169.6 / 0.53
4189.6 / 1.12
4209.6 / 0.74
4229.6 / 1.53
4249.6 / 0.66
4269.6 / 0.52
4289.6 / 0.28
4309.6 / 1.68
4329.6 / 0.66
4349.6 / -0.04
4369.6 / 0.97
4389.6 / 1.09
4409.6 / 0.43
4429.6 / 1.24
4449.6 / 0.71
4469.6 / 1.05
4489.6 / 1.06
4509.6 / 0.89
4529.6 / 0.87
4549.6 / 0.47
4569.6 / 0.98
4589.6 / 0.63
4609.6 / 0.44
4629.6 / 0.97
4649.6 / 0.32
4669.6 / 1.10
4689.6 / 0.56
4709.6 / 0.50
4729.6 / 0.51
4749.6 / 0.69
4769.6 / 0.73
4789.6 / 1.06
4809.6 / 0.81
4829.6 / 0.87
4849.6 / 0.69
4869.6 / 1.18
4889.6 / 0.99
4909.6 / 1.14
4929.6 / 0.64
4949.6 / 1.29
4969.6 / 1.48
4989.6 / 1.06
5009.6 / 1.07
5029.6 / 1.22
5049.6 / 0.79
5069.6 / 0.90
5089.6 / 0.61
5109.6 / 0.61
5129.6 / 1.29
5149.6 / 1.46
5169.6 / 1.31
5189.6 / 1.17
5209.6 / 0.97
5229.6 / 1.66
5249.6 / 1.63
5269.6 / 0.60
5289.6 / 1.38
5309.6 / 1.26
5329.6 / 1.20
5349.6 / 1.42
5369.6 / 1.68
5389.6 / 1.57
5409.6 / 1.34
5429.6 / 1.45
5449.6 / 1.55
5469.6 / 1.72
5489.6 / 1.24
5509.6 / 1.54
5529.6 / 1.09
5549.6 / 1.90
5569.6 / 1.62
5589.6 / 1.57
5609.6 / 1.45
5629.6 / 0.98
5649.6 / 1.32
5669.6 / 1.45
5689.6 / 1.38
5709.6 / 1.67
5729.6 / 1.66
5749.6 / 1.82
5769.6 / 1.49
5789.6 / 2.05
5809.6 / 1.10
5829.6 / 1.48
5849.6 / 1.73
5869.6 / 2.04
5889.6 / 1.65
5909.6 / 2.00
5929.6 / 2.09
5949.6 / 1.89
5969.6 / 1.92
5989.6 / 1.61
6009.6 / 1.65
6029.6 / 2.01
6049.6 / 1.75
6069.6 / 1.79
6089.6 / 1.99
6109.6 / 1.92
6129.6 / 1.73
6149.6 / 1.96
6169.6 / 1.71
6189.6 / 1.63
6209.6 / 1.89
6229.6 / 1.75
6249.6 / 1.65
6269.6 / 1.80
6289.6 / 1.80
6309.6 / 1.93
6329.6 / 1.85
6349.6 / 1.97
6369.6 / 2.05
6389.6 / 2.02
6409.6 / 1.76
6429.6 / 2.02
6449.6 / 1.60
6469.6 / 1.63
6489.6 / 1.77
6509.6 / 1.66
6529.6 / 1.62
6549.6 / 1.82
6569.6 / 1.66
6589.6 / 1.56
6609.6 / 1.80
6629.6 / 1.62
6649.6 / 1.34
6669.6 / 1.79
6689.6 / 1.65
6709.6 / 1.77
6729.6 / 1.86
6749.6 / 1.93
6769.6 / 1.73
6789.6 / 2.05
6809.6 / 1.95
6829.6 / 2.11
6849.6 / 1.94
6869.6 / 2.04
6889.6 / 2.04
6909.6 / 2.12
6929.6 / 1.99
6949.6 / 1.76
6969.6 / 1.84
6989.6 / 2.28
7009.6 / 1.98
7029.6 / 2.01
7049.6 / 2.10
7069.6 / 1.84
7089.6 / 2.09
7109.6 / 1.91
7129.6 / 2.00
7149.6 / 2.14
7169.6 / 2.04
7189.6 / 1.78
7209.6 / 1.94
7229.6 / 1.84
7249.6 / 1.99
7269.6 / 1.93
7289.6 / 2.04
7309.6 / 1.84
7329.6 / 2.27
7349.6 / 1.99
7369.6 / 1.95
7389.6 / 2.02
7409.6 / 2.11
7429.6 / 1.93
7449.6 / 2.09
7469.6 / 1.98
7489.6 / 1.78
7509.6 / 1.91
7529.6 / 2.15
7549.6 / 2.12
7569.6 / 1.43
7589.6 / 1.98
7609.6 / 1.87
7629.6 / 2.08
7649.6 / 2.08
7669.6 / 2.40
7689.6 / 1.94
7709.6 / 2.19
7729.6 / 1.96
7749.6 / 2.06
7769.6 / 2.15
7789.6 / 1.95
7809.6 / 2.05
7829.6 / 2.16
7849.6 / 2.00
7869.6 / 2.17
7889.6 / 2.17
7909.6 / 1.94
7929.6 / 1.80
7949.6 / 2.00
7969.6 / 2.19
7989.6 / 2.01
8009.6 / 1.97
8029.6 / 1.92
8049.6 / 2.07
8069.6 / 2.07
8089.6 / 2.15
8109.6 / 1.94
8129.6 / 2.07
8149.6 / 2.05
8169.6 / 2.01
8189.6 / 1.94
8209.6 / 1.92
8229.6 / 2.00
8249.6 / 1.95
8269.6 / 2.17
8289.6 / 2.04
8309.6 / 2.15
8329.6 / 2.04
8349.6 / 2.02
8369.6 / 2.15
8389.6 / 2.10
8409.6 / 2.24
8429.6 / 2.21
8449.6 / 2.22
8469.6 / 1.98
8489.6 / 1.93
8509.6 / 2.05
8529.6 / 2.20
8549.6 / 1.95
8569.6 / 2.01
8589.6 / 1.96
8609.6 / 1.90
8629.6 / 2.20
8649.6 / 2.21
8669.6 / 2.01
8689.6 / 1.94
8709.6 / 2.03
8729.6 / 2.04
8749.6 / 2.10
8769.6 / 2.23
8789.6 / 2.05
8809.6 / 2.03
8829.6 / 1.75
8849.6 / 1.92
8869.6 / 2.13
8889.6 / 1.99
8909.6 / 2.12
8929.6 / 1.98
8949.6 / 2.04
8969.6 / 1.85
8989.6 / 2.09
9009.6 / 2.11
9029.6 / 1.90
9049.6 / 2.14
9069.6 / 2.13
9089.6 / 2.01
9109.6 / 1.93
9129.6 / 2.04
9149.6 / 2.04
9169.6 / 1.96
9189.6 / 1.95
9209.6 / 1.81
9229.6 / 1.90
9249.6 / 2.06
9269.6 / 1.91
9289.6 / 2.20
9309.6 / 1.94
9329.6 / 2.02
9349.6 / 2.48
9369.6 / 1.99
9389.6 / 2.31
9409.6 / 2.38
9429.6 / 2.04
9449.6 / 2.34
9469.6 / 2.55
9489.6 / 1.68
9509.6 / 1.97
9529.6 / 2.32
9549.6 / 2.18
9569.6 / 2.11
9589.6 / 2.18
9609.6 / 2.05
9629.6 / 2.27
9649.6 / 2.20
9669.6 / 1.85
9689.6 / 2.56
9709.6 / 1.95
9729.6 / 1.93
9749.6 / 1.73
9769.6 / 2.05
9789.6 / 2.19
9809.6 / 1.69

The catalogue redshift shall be 0.28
